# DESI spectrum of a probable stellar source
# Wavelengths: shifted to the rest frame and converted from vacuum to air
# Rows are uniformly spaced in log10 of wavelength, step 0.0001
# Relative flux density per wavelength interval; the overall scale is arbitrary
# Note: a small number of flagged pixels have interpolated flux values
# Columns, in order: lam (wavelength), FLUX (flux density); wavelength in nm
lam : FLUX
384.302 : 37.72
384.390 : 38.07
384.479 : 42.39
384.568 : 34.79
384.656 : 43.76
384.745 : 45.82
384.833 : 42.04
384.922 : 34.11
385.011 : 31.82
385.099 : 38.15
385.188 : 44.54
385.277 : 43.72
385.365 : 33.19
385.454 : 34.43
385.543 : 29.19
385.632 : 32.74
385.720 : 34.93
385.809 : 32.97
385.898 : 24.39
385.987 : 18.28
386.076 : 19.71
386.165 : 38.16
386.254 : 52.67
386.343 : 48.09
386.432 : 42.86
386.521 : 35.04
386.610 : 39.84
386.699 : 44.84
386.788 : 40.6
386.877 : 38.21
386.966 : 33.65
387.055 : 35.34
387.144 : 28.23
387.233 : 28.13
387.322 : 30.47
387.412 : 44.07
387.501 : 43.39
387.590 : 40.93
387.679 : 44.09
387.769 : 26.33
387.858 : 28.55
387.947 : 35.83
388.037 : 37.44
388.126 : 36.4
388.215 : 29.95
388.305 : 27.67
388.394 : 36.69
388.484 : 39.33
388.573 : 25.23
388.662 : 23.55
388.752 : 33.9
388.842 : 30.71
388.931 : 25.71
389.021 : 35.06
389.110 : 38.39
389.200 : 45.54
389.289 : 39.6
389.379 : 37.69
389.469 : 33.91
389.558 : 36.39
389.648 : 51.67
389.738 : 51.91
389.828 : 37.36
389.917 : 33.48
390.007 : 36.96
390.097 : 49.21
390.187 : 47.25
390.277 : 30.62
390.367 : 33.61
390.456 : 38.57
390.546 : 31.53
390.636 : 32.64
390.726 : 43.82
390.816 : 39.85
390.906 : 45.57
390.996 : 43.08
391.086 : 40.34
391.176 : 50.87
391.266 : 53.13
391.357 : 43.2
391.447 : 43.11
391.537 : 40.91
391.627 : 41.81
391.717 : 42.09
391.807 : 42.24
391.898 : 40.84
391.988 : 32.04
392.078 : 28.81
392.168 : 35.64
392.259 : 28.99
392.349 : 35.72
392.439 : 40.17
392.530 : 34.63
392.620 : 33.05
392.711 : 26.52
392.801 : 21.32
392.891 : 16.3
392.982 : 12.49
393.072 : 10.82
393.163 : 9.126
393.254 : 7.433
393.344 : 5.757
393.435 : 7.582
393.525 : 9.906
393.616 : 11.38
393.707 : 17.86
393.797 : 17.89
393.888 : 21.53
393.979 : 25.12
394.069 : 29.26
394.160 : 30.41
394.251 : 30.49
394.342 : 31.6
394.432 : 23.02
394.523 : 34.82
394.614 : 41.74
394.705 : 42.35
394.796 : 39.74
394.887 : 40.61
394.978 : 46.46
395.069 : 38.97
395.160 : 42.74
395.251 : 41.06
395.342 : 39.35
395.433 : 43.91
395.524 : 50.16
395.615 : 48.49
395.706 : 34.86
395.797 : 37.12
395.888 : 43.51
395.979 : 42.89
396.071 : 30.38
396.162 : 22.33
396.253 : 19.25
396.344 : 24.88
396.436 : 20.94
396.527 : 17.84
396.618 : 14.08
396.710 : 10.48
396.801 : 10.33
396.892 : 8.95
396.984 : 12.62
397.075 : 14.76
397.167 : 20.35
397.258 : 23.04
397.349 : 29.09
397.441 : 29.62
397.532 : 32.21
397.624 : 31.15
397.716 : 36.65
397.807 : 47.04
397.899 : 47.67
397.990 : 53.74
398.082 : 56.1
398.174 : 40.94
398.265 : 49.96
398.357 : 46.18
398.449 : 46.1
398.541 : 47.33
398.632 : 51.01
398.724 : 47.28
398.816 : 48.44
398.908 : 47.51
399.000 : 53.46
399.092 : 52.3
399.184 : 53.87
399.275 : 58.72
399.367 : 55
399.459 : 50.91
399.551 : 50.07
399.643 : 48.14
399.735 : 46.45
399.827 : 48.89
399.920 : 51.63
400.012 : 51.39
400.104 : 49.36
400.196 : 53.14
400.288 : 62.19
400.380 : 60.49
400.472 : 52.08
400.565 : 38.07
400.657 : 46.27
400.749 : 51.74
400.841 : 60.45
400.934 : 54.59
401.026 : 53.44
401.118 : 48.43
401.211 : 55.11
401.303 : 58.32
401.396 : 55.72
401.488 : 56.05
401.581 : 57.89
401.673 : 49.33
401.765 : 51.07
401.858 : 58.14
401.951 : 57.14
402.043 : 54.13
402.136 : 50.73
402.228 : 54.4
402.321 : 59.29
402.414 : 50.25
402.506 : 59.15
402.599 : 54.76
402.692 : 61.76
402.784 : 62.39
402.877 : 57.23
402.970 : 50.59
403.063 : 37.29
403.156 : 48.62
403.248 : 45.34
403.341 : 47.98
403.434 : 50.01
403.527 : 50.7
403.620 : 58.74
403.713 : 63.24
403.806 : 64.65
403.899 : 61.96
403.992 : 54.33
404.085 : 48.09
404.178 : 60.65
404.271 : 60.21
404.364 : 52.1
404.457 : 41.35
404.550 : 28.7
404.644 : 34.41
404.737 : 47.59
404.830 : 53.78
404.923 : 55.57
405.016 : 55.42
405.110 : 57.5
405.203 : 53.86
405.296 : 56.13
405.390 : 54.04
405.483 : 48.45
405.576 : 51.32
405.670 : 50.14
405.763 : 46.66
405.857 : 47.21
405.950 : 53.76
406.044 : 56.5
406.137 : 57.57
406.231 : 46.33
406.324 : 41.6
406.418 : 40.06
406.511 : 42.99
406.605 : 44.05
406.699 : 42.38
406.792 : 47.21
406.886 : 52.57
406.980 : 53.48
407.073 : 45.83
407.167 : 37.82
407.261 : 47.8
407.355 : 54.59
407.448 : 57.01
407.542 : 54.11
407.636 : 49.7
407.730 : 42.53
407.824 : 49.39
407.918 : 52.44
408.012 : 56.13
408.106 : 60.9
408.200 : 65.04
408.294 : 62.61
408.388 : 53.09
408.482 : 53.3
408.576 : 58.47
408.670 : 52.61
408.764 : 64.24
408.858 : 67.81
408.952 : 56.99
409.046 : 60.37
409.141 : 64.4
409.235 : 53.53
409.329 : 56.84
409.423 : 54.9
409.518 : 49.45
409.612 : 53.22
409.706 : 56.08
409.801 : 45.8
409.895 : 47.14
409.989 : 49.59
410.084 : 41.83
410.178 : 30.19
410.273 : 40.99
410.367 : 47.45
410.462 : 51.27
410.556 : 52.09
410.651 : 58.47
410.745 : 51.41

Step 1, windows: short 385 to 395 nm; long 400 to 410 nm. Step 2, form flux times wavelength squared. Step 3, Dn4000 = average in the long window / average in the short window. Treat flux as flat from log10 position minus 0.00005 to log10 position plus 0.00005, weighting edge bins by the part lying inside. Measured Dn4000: 1.68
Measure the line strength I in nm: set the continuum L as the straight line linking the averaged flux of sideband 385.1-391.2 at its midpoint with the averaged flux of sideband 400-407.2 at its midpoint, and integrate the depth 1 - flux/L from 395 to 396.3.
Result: 0.17 nm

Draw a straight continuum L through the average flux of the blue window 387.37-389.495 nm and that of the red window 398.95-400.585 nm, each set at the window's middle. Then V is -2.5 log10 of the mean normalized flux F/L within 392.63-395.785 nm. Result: 0.492 mag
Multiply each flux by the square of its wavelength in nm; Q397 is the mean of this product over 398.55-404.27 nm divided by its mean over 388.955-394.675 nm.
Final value 1.7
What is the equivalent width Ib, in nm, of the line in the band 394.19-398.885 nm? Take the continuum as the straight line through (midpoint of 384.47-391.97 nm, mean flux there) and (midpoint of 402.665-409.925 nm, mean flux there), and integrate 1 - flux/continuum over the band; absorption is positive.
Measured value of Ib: 0.99 nm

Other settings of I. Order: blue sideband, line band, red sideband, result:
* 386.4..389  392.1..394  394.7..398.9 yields 0.790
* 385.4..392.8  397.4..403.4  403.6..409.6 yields -0.488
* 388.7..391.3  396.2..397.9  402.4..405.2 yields 0.852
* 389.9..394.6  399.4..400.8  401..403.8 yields -0.056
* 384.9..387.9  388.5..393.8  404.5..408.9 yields 0.839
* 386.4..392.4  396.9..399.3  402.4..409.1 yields 0.253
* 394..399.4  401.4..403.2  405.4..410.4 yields -0.423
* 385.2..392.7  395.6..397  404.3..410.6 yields 0.585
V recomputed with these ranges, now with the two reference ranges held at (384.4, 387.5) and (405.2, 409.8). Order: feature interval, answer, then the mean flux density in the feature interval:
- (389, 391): -0.004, 39.7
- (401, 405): -0.083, 53.1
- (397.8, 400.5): -0.103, 51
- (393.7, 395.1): 0.308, 32.3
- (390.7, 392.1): -0.041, 42.2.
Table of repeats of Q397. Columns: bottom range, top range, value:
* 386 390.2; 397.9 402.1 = 1.50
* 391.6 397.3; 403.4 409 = 1.98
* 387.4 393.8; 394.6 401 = 1.27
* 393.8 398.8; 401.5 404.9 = 1.60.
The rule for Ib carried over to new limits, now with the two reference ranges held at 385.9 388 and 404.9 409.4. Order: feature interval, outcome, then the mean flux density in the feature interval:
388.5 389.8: 0.05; 36.5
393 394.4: 0.81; 17.7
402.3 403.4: -0.08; 52.7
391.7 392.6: 0.10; 35.8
